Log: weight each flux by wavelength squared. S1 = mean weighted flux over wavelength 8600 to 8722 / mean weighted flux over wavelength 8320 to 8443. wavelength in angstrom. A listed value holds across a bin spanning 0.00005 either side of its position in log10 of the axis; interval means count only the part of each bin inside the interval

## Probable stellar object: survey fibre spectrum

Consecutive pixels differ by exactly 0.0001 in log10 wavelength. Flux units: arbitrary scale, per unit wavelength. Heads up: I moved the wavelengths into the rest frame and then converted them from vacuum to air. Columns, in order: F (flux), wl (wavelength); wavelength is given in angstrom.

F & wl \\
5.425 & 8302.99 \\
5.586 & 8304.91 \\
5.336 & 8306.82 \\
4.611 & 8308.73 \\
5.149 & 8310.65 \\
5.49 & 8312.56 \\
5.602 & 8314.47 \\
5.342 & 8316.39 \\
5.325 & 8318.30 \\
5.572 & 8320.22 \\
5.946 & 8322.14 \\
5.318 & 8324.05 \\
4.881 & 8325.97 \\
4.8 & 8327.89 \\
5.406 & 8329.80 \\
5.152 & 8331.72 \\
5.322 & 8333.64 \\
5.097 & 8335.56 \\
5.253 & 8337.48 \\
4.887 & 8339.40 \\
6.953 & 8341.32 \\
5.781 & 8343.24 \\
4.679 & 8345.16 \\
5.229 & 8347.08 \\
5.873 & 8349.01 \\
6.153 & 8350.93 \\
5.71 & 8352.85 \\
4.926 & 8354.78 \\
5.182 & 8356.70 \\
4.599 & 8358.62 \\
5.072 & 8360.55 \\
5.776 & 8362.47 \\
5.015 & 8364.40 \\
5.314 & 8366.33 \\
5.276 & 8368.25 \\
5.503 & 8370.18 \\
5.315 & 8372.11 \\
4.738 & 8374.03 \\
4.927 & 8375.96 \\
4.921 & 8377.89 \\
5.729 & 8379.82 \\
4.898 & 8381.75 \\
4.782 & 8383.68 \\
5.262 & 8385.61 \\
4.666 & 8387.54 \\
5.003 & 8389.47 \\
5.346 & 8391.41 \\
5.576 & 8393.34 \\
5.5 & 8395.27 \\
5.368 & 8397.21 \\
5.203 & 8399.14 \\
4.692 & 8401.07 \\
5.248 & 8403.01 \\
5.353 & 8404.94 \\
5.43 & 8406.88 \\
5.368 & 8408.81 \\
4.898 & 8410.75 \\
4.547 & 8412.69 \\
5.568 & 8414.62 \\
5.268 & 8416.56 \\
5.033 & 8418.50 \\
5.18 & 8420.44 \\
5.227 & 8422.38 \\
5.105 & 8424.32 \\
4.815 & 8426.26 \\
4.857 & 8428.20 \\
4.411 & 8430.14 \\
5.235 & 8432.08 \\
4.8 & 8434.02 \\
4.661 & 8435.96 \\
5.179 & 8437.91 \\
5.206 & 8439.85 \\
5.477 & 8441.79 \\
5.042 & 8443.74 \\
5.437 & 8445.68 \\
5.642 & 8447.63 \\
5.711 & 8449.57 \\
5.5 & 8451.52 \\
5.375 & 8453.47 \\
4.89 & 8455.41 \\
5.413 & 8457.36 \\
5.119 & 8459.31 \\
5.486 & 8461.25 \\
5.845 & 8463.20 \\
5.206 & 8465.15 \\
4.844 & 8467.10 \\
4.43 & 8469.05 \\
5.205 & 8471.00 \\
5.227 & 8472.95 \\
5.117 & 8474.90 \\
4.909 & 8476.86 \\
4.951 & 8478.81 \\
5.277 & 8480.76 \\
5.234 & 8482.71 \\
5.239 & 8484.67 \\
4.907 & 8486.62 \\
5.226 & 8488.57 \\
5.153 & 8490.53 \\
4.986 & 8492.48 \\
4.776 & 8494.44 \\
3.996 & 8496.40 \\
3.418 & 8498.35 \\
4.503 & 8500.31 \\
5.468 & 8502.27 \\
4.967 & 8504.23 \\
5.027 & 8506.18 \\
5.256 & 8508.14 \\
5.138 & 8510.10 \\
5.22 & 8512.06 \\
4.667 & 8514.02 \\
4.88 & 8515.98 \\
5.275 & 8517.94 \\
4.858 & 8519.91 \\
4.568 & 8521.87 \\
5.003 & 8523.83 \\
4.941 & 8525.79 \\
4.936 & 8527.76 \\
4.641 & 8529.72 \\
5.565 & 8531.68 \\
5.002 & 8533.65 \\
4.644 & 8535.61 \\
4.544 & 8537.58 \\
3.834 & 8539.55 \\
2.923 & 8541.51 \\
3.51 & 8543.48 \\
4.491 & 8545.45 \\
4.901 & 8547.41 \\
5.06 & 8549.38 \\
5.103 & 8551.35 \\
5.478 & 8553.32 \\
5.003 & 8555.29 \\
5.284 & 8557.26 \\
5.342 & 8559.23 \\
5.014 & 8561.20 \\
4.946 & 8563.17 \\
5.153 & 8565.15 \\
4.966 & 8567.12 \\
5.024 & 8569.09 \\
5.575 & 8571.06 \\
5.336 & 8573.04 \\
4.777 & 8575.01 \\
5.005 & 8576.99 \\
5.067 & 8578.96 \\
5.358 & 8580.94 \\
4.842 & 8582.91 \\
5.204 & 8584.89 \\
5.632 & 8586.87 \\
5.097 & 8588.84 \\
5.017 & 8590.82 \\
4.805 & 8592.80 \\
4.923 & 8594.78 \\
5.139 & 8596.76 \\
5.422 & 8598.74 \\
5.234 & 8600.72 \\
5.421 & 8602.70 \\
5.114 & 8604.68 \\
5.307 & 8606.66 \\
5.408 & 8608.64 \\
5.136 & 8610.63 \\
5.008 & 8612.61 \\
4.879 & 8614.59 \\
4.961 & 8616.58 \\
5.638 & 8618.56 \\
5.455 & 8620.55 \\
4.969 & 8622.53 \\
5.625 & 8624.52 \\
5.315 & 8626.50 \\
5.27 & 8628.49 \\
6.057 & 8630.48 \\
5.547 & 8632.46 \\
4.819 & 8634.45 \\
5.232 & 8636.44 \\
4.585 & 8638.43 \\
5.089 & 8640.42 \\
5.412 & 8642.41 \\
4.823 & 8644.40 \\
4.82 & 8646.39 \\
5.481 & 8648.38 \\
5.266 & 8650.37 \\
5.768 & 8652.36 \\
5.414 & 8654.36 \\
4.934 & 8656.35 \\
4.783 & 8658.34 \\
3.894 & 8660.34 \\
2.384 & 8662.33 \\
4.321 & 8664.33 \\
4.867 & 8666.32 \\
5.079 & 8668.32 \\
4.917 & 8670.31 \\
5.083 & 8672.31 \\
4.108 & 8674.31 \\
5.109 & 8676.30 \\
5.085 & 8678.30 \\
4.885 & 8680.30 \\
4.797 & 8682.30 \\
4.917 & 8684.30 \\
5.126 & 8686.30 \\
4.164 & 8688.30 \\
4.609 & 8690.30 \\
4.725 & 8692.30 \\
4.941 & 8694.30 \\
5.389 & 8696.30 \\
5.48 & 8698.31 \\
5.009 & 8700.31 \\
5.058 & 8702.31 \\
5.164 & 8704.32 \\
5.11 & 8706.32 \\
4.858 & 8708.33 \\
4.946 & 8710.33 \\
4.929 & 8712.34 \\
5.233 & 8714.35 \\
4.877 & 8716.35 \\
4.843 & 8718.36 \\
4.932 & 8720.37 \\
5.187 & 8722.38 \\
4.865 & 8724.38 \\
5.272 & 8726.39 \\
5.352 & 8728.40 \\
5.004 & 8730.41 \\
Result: 1.03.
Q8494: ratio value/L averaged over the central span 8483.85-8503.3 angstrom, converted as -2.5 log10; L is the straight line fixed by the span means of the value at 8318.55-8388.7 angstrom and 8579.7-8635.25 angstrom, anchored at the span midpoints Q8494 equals 0.106 mag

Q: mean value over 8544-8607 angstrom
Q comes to 5.11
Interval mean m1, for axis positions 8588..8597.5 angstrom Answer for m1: 4.99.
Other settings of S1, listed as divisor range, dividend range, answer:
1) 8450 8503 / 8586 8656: 1.08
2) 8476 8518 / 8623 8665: 1.05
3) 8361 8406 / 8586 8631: 1.07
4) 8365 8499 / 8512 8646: 1.02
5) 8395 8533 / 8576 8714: 1.04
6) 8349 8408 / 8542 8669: 1.02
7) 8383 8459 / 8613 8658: 1.07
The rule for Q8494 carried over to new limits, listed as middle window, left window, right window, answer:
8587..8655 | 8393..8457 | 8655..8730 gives -0.06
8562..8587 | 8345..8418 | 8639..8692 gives -0.04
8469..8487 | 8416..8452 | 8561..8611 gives 0.01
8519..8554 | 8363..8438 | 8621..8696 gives 0.08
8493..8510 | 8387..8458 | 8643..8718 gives 0.08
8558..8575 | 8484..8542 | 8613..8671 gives -0.06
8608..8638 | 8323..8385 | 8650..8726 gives -0.07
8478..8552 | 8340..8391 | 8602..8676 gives 0.08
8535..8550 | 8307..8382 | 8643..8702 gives 0.19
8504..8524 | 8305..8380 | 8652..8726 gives 0.02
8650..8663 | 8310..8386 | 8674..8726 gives 0.08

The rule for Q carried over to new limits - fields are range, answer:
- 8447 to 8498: 5.12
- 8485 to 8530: 4.87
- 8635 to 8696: 4.83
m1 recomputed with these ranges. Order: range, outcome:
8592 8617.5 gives 5.14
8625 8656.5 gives 5.25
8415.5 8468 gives 5.18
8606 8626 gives 5.24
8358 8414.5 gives 5.16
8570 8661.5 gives 5.17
